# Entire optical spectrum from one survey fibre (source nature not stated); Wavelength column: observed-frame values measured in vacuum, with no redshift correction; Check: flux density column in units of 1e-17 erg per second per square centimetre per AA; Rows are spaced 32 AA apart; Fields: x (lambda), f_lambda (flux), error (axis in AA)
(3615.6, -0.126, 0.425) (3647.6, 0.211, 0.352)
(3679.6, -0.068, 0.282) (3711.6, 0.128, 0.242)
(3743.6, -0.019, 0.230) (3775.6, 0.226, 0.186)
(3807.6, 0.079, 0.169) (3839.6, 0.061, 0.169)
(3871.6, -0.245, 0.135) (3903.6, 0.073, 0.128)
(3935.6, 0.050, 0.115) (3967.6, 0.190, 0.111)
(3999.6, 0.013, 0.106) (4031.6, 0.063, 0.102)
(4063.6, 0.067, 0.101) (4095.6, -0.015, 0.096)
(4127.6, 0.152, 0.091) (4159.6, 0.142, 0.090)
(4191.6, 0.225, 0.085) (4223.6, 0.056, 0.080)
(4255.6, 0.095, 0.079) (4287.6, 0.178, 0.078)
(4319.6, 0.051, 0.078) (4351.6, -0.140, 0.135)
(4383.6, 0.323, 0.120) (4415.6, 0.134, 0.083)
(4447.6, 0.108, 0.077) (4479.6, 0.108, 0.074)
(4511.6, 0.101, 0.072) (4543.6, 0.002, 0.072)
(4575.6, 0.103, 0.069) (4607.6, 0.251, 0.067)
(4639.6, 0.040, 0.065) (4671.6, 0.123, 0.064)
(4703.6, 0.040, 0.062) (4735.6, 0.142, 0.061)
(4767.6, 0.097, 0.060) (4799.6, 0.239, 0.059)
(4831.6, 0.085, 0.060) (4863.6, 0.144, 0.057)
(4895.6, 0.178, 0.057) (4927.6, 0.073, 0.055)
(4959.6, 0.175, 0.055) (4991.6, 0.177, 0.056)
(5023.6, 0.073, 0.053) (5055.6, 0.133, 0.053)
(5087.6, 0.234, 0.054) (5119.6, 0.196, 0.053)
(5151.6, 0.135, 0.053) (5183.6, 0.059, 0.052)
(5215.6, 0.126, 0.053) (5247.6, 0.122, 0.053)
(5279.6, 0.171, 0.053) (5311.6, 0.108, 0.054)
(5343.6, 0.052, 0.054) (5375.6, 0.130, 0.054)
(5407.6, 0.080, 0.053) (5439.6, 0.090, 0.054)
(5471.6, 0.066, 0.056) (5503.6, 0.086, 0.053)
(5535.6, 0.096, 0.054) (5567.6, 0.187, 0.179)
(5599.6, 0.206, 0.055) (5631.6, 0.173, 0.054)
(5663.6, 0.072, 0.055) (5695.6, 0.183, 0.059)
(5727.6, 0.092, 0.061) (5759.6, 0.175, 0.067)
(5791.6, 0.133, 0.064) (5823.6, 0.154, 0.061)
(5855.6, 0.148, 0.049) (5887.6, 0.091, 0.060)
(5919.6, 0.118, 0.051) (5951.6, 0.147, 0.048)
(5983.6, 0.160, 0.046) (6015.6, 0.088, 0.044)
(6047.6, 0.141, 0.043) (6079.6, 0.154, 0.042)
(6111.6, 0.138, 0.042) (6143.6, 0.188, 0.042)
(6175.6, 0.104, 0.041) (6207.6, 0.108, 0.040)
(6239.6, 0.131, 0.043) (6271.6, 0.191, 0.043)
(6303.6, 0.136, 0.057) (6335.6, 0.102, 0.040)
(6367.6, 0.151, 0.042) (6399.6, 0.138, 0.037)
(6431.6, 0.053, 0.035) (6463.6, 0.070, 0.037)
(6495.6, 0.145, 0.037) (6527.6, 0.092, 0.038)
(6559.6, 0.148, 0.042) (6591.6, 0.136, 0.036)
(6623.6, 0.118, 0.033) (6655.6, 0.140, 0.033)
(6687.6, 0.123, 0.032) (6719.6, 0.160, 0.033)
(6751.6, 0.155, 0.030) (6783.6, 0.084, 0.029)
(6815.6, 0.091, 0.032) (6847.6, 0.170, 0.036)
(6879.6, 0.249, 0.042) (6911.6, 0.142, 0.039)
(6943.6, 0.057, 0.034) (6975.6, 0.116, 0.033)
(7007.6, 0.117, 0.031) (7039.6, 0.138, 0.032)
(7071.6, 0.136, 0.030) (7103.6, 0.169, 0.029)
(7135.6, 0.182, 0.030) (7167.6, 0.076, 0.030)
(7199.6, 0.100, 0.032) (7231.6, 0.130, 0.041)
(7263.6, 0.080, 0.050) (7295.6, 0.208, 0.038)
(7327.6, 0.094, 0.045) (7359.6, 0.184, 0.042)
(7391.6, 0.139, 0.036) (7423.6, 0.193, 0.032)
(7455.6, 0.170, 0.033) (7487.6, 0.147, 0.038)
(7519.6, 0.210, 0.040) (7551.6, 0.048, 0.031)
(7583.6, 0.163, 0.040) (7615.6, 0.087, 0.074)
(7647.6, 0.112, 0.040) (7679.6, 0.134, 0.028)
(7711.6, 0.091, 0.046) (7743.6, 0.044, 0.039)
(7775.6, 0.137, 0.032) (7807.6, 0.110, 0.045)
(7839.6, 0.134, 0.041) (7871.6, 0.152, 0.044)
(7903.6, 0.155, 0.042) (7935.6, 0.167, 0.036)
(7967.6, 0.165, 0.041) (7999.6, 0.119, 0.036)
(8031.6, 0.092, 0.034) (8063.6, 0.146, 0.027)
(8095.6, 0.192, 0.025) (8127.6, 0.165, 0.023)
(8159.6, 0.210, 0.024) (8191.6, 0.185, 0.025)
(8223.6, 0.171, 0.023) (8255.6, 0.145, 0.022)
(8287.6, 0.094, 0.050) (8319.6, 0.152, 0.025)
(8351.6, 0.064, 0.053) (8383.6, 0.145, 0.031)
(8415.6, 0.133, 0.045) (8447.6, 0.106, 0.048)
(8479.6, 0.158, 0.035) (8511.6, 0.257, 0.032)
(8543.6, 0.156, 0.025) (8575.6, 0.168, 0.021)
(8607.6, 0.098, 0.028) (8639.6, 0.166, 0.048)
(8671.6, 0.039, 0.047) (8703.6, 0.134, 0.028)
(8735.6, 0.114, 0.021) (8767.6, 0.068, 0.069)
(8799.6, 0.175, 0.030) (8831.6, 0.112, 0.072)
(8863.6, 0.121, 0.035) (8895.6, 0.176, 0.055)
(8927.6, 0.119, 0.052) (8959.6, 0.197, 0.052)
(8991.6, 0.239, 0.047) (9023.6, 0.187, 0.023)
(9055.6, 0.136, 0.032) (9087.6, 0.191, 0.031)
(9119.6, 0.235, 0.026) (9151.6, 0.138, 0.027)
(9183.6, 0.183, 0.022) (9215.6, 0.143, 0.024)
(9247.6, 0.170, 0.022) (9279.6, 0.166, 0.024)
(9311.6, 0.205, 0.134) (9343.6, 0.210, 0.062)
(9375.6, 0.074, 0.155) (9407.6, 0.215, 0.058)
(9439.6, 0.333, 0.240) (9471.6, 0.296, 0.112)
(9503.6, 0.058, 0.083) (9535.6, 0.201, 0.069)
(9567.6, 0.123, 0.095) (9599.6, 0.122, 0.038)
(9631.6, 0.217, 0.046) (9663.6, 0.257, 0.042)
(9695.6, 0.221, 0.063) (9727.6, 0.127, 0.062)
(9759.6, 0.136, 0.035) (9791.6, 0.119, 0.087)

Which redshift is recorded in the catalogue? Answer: 0.841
